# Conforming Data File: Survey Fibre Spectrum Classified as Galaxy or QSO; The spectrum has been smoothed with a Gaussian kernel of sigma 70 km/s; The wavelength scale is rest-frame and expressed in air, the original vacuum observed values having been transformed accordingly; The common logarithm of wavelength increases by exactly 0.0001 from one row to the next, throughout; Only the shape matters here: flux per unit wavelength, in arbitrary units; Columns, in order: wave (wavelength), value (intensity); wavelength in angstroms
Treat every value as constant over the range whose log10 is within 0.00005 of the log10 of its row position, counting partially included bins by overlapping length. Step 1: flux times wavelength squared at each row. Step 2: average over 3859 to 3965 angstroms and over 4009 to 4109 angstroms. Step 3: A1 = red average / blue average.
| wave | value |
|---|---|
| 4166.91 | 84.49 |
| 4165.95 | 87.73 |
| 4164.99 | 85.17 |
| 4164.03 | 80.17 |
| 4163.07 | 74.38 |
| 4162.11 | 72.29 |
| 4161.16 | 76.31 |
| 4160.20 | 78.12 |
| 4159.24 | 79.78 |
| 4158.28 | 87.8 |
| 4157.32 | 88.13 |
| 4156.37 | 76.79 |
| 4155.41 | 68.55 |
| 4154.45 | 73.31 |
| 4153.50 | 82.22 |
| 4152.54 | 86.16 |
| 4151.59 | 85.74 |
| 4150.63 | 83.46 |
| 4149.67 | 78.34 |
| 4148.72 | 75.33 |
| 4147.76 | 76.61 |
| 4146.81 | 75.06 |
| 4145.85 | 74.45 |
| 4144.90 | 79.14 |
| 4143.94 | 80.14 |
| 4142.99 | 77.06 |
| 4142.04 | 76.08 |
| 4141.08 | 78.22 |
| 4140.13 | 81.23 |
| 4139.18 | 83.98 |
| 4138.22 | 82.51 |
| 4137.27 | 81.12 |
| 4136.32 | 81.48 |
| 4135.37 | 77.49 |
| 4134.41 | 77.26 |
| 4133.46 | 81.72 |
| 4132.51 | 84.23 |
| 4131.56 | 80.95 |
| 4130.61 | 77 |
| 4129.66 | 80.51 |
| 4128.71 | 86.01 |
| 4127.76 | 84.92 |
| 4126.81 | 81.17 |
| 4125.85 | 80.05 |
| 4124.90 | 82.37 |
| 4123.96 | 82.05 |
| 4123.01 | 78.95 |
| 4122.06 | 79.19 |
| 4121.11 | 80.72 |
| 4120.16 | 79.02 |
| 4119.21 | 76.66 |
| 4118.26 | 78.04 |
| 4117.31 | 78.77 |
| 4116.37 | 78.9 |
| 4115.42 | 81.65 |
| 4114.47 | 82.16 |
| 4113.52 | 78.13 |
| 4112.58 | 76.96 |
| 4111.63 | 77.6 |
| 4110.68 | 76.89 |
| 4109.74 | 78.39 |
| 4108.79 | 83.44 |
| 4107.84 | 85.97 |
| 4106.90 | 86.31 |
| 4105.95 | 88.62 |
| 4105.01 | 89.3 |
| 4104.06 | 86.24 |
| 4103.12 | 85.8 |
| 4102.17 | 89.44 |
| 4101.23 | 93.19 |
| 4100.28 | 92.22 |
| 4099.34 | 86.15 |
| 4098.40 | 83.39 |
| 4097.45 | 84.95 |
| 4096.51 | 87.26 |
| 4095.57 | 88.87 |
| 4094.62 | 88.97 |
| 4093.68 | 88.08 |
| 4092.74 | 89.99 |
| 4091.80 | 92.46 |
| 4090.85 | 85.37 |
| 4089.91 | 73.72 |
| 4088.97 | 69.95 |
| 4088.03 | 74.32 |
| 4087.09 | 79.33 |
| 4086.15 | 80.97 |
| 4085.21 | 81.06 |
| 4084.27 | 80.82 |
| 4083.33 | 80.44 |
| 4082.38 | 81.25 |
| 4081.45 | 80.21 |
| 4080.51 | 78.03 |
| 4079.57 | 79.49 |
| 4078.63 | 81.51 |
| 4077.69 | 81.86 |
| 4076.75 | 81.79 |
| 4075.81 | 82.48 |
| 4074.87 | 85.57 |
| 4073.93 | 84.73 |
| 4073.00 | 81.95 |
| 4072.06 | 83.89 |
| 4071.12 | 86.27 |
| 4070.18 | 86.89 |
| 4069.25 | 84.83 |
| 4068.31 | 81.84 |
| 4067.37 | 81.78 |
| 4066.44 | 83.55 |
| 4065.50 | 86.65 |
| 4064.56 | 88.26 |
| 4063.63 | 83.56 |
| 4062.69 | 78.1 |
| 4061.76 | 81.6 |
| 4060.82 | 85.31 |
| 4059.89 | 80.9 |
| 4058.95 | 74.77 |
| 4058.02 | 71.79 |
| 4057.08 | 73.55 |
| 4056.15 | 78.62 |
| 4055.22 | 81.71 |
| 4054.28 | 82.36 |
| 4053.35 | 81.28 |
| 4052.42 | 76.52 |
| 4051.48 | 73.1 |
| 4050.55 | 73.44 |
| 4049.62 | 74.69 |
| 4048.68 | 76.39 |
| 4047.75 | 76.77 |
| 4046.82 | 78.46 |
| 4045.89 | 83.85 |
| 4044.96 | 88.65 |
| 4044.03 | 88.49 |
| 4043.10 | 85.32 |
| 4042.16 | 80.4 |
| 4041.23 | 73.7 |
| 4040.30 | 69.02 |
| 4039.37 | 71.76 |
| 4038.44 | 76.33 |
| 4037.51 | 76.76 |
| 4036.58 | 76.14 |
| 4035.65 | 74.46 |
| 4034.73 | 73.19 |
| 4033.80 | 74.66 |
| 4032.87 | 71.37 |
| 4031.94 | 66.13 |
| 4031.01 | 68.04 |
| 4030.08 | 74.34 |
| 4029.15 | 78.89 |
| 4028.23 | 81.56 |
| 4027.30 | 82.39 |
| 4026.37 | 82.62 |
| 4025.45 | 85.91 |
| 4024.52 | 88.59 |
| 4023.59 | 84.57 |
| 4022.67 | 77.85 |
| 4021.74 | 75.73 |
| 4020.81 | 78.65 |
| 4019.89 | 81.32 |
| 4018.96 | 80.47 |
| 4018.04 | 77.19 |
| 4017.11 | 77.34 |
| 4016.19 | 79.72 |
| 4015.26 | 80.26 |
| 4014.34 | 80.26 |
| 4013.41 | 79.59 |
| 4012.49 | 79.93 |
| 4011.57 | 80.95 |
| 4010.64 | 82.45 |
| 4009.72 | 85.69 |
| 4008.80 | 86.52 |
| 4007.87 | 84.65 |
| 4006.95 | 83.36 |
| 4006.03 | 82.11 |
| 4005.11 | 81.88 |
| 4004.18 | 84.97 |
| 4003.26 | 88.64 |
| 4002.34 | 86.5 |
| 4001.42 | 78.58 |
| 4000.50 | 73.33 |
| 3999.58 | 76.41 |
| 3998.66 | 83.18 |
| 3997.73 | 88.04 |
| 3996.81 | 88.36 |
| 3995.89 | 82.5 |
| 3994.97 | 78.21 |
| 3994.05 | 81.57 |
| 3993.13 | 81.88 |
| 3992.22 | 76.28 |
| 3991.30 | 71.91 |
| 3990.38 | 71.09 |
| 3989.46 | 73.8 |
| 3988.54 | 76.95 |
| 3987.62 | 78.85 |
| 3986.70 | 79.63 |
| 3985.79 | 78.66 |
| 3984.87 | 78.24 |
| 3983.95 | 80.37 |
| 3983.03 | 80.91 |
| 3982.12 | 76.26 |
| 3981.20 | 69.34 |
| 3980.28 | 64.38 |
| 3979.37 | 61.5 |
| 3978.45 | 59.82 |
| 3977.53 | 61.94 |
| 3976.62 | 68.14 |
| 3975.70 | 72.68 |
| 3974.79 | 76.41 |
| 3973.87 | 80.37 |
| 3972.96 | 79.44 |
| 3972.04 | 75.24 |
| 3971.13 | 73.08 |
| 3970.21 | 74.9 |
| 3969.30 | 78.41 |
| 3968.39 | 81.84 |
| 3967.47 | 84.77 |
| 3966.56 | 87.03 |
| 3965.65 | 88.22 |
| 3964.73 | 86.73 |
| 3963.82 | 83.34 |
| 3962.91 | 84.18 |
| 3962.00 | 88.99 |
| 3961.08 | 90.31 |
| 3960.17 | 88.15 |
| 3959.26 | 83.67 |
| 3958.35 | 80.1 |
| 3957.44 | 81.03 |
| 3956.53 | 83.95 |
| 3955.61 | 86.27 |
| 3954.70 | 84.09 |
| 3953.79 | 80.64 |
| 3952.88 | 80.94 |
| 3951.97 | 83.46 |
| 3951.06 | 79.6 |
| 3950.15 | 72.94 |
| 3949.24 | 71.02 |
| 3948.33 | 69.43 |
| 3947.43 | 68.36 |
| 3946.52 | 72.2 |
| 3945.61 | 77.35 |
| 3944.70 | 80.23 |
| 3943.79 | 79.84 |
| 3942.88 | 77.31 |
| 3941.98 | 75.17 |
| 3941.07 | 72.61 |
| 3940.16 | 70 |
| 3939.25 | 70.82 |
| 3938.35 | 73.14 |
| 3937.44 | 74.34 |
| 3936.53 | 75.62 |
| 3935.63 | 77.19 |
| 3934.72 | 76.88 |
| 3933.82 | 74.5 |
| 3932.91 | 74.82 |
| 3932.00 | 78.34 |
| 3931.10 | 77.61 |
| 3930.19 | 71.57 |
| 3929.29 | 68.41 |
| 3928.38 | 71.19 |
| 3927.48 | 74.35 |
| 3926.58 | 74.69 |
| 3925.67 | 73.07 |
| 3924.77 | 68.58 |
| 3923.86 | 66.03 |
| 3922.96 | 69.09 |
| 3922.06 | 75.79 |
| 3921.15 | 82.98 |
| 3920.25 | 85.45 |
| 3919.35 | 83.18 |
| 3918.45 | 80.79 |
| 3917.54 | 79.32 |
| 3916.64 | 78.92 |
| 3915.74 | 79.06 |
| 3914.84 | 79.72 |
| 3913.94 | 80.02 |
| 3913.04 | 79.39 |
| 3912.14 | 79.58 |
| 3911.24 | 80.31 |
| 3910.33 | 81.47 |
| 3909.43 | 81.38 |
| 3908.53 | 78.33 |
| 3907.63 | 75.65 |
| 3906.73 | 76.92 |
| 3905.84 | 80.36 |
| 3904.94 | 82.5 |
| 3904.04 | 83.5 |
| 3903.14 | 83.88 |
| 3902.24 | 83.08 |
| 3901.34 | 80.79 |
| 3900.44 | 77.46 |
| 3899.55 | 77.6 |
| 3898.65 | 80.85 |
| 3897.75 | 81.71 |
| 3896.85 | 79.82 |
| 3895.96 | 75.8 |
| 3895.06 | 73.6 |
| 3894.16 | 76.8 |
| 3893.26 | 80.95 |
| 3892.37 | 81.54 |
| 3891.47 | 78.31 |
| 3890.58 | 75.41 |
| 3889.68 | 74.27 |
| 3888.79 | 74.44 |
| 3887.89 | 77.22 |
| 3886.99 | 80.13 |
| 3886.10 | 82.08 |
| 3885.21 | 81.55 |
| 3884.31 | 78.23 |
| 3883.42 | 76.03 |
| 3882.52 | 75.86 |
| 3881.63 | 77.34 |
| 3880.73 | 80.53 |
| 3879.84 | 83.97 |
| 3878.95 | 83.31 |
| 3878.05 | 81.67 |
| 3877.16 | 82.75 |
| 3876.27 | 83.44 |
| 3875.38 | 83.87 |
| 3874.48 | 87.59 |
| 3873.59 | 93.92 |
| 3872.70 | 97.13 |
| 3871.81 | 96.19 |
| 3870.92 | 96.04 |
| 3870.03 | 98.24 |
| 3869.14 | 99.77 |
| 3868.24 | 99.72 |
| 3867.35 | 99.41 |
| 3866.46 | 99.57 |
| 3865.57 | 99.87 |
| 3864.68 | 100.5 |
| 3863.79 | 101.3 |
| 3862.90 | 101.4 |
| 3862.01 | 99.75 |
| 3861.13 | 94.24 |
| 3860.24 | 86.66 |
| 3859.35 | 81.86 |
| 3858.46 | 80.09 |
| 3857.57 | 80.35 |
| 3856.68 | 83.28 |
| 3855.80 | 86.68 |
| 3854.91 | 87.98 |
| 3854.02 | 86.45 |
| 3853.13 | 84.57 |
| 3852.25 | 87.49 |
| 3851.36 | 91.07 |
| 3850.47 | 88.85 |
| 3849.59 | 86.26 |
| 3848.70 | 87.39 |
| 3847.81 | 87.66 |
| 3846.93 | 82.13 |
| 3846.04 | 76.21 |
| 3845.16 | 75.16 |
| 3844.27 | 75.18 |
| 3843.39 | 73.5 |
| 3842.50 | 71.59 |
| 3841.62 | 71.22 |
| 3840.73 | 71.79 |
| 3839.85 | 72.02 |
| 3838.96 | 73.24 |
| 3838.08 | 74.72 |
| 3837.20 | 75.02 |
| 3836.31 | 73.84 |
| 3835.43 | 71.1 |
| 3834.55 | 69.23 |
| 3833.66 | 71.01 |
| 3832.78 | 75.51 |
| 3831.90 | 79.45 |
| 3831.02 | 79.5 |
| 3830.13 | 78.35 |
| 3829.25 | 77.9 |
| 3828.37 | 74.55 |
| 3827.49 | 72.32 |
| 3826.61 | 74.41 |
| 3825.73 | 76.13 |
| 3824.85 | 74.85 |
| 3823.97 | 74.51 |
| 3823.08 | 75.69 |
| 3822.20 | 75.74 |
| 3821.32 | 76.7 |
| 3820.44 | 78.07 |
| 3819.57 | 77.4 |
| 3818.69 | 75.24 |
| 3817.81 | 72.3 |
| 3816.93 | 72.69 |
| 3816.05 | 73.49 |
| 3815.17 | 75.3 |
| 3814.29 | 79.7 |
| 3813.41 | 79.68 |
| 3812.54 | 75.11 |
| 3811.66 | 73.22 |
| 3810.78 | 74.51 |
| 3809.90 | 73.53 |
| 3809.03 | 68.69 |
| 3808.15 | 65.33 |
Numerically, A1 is 1.08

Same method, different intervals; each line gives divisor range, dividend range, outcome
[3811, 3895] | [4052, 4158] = 1.13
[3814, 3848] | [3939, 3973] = 1.13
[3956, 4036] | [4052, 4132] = 1.09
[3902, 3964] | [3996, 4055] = 1.07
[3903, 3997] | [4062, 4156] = 1.14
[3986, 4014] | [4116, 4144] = 1.06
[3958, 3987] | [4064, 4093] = 1.11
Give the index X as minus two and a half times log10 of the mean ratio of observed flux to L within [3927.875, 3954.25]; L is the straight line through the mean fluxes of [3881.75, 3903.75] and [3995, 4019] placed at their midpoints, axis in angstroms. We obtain 0.07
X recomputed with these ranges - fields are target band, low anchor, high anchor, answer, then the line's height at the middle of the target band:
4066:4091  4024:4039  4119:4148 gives -0.04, 78.3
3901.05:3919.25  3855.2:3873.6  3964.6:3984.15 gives 0.08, 86.3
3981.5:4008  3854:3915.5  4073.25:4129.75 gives 0.04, 83.4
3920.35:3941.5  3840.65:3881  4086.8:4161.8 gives 0.17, 86.1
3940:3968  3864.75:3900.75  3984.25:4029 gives 0.02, 82.3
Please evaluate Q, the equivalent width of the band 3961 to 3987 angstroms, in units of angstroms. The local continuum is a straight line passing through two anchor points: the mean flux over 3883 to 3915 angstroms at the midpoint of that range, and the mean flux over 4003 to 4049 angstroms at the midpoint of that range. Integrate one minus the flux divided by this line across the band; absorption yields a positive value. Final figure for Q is 0.7 angstroms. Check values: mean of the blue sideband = 79.2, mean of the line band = 77.2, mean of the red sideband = 79.5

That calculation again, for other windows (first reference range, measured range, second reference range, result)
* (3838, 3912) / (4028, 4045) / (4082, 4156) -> 1.3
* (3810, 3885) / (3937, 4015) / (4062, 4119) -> 3.6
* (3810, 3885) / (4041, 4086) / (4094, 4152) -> 0.4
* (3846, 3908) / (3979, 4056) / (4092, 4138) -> 4.6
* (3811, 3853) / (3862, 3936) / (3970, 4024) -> -4.2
